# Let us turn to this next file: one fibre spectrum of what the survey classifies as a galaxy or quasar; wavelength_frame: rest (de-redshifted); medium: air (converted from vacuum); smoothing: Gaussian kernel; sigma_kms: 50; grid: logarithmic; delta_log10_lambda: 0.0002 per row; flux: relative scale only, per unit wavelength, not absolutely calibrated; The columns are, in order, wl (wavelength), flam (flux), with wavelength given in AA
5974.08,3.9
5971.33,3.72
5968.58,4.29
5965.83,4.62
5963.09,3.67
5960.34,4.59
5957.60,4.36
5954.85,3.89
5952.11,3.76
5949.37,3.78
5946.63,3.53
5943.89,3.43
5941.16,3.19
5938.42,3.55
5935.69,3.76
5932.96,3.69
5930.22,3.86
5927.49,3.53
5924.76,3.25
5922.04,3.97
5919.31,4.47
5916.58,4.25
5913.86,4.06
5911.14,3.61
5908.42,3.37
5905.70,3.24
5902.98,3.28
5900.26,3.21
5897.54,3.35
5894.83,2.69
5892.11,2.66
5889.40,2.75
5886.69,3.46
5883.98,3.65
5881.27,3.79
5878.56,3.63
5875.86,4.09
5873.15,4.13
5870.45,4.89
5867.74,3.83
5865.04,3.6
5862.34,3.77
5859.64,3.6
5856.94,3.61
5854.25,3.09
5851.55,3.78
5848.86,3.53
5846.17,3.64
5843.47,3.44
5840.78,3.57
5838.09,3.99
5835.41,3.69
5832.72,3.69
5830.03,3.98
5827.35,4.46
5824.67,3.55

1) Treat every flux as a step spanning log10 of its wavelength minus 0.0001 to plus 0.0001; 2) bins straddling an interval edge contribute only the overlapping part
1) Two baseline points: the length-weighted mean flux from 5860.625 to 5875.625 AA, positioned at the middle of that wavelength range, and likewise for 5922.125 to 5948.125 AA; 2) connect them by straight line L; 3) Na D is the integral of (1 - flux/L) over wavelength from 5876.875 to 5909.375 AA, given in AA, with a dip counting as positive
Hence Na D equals 5.0 AA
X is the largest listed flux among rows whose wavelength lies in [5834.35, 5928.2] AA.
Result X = 4.89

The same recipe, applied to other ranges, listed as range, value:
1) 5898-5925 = 4.47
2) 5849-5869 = 3.83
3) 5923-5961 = 4.59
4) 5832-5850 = 3.99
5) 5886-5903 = 3.46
